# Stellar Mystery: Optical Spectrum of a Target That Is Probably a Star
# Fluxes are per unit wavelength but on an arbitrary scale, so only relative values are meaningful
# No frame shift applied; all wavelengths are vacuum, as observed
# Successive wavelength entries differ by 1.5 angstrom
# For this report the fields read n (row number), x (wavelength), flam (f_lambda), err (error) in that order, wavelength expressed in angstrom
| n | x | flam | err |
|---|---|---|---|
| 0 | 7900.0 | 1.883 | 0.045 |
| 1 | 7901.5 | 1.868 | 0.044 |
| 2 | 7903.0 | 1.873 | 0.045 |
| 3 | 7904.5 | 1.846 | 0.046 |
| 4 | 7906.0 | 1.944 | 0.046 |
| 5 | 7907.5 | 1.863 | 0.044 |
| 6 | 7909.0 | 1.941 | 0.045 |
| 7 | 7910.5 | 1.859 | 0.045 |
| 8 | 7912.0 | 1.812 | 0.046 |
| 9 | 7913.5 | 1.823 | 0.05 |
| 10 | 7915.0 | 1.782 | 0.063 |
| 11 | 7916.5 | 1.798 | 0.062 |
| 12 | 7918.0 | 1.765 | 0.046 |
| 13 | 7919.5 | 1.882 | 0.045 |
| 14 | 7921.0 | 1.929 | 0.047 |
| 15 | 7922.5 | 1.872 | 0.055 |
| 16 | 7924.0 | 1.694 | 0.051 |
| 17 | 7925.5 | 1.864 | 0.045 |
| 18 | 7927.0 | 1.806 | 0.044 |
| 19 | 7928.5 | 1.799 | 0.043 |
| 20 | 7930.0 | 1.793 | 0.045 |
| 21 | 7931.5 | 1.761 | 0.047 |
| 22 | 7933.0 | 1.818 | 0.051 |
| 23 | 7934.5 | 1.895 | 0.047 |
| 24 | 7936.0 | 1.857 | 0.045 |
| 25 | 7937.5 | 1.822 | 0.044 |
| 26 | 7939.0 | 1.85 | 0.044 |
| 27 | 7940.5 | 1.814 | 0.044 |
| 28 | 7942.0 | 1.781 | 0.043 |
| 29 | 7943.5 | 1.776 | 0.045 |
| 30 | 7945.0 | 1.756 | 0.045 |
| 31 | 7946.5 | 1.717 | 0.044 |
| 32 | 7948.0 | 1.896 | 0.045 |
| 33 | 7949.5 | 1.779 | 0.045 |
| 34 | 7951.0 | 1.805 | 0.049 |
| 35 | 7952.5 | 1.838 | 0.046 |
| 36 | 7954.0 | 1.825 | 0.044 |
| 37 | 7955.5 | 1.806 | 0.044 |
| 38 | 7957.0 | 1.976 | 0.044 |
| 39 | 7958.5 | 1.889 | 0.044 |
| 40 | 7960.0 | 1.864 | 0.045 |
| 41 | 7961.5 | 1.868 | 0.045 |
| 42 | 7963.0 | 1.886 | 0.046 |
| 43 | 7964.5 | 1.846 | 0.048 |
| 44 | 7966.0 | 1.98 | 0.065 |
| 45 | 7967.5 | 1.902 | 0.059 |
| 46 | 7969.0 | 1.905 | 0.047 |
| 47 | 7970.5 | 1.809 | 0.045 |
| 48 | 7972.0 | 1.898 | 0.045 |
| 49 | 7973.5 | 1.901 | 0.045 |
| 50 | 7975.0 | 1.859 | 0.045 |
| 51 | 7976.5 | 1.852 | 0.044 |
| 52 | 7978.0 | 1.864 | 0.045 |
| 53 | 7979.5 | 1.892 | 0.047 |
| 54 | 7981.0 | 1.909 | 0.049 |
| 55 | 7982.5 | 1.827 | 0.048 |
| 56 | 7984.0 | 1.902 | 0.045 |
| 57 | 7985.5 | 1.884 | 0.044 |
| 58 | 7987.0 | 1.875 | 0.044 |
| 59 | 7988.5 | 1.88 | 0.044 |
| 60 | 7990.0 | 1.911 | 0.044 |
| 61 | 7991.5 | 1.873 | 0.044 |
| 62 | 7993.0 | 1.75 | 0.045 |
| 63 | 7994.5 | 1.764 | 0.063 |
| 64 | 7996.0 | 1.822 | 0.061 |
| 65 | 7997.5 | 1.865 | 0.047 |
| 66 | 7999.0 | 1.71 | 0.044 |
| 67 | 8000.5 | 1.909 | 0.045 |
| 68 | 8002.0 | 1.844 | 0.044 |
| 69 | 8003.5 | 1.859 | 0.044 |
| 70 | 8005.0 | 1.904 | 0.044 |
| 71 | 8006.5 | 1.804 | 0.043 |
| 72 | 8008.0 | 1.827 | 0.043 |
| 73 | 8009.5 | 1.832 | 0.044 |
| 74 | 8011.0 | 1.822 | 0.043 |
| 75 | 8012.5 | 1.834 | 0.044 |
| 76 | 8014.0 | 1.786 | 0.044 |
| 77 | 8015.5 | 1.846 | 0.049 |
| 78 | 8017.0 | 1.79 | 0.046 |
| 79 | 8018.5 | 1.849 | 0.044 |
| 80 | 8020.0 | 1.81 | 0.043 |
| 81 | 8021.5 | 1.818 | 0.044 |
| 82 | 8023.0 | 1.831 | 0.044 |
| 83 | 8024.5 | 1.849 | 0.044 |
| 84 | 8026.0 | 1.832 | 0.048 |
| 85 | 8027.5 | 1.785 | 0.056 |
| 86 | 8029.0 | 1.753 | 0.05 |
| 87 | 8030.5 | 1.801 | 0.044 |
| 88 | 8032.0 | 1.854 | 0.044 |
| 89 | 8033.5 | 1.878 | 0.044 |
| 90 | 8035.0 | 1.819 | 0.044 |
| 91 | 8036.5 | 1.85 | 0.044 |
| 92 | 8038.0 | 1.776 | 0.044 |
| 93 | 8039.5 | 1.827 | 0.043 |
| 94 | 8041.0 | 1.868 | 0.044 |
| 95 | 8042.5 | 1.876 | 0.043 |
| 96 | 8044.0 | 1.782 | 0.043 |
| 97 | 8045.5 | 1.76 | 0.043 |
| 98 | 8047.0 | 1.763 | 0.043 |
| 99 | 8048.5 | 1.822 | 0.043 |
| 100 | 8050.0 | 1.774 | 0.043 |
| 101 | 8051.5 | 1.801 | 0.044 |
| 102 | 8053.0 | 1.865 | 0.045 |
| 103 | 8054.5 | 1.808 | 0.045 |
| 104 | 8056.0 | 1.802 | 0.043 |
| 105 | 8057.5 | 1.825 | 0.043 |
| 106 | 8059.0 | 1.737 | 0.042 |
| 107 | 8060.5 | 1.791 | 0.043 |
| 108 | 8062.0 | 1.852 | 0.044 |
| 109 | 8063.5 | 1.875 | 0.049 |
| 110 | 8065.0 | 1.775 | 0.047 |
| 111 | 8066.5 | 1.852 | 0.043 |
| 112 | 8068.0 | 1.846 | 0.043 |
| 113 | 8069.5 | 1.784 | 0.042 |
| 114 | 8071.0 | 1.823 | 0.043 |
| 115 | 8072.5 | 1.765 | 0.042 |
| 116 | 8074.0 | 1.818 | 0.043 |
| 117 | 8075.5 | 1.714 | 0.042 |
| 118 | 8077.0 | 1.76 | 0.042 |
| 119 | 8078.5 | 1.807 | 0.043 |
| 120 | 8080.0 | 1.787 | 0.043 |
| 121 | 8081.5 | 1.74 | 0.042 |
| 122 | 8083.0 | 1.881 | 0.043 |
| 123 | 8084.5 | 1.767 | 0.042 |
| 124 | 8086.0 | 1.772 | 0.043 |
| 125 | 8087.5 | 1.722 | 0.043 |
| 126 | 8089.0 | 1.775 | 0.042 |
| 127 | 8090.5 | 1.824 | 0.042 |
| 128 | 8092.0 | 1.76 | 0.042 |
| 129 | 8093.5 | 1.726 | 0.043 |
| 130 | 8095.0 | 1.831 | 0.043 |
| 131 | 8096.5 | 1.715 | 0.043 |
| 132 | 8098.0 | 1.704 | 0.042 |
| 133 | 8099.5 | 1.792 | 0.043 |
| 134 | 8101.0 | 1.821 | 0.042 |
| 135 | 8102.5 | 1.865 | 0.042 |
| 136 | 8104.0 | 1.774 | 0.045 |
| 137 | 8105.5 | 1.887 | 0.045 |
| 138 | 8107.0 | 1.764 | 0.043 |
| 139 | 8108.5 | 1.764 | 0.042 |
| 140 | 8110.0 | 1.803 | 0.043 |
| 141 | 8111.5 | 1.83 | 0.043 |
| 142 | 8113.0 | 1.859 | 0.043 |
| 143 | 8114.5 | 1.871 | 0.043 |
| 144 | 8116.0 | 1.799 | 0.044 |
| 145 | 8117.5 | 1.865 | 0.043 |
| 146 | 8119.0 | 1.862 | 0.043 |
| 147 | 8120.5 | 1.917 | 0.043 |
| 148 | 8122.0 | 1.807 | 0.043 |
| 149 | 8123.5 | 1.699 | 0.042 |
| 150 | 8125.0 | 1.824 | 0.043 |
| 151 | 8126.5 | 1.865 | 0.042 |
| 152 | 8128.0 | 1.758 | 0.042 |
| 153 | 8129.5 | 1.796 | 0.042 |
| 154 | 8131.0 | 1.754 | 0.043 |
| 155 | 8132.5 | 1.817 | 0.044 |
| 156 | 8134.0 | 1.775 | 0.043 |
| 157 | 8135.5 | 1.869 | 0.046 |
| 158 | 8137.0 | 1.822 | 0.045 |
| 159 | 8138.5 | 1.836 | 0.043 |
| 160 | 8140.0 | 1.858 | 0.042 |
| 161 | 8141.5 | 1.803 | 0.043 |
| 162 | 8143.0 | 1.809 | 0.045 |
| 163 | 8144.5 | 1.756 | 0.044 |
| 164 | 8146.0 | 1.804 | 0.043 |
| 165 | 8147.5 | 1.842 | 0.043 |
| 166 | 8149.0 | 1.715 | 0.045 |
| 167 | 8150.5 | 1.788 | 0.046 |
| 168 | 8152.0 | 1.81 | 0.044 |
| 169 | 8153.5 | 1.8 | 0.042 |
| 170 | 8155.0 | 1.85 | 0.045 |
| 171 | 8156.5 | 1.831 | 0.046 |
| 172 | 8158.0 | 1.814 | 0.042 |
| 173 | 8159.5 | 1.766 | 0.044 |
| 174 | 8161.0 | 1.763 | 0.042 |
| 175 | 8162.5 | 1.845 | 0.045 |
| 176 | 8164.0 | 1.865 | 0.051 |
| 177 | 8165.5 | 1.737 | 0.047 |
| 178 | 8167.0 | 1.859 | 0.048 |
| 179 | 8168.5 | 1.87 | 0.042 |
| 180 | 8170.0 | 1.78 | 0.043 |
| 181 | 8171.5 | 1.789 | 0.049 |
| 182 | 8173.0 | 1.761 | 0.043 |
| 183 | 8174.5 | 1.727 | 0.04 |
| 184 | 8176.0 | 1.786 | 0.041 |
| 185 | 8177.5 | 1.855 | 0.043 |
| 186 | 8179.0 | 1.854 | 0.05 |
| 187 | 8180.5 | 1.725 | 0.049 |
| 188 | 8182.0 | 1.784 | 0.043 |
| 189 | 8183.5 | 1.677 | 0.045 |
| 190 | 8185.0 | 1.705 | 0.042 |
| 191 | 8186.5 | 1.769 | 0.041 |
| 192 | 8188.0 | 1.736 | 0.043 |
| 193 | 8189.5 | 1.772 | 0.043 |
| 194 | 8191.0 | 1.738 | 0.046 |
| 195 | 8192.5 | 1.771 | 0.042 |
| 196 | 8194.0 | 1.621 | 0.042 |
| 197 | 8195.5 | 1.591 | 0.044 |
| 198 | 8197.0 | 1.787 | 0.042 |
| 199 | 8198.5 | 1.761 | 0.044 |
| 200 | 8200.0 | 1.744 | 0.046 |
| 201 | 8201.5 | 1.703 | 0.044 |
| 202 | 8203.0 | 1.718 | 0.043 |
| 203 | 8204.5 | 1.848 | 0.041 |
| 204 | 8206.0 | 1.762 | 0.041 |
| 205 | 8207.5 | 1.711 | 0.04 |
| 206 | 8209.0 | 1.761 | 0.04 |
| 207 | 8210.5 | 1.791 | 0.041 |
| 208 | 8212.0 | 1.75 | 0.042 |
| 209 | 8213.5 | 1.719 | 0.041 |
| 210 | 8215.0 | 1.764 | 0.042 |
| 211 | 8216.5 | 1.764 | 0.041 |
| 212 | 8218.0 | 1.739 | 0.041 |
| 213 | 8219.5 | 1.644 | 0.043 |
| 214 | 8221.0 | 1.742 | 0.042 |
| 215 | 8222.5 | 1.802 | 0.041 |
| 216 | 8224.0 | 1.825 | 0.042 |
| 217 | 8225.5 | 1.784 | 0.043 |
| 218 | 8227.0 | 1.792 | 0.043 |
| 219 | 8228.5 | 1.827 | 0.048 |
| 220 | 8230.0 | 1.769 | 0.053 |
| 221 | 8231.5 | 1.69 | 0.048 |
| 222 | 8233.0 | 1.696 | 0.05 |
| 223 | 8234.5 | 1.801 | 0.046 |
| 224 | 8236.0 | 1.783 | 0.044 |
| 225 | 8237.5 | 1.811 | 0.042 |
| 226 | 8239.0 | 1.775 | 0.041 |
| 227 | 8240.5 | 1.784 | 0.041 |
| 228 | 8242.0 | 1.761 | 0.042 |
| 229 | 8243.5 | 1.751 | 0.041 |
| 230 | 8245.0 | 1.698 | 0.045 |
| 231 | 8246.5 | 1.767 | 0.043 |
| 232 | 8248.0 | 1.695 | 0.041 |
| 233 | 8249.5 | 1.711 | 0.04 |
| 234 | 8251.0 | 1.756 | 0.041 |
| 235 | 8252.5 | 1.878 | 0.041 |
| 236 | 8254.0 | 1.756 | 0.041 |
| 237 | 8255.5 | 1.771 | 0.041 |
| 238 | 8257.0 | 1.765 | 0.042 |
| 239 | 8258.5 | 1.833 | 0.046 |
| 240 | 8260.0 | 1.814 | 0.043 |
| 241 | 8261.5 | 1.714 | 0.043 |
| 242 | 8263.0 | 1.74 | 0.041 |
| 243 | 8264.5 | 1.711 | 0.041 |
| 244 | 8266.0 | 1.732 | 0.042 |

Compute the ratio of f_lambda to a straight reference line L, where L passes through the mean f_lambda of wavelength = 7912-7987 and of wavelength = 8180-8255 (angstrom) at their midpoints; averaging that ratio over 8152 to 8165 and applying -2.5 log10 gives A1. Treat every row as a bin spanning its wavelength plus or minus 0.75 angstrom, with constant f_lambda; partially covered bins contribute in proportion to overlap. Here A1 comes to -0.03 mag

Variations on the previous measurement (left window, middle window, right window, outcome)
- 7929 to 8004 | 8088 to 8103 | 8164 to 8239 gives 0.01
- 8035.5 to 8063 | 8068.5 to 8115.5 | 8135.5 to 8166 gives 0.01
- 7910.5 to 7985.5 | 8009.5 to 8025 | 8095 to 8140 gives 0.00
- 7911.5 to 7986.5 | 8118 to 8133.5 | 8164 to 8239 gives -0.02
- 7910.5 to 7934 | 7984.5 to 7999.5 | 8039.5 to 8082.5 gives -0.02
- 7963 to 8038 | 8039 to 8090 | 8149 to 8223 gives 0.01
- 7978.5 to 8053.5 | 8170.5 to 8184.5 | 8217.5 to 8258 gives 0.01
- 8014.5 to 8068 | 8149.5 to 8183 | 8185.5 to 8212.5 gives -0.03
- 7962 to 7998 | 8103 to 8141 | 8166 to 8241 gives -0.01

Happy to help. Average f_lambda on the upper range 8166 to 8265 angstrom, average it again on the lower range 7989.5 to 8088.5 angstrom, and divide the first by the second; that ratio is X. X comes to 1.0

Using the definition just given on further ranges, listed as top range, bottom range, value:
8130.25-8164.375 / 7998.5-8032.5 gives 0.99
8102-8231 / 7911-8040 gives 0.97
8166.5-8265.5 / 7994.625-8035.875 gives 0.96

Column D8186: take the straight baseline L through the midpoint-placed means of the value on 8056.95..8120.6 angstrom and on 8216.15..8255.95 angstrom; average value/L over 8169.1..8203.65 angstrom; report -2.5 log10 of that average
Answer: 0.02 mag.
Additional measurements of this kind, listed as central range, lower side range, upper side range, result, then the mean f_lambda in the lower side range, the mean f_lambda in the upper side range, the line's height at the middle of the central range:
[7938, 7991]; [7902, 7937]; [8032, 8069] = -0.016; 1.84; 1.82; 1.83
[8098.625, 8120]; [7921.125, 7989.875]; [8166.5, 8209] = -0.023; 1.85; 1.76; 1.79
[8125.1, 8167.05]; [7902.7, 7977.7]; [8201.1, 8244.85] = -0.014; 1.84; 1.76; 1.78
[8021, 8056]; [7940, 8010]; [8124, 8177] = 0.010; 1.85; 1.8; 1.83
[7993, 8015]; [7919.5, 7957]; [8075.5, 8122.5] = -0.008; 1.82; 1.8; 1.81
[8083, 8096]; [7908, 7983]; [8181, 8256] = 0.010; 1.84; 1.75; 1.79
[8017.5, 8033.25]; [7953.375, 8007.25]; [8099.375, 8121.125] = 0.020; 1.86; 1.83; 1.85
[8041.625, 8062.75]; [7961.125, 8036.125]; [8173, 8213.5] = 0.009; 1.85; 1.75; 1.82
